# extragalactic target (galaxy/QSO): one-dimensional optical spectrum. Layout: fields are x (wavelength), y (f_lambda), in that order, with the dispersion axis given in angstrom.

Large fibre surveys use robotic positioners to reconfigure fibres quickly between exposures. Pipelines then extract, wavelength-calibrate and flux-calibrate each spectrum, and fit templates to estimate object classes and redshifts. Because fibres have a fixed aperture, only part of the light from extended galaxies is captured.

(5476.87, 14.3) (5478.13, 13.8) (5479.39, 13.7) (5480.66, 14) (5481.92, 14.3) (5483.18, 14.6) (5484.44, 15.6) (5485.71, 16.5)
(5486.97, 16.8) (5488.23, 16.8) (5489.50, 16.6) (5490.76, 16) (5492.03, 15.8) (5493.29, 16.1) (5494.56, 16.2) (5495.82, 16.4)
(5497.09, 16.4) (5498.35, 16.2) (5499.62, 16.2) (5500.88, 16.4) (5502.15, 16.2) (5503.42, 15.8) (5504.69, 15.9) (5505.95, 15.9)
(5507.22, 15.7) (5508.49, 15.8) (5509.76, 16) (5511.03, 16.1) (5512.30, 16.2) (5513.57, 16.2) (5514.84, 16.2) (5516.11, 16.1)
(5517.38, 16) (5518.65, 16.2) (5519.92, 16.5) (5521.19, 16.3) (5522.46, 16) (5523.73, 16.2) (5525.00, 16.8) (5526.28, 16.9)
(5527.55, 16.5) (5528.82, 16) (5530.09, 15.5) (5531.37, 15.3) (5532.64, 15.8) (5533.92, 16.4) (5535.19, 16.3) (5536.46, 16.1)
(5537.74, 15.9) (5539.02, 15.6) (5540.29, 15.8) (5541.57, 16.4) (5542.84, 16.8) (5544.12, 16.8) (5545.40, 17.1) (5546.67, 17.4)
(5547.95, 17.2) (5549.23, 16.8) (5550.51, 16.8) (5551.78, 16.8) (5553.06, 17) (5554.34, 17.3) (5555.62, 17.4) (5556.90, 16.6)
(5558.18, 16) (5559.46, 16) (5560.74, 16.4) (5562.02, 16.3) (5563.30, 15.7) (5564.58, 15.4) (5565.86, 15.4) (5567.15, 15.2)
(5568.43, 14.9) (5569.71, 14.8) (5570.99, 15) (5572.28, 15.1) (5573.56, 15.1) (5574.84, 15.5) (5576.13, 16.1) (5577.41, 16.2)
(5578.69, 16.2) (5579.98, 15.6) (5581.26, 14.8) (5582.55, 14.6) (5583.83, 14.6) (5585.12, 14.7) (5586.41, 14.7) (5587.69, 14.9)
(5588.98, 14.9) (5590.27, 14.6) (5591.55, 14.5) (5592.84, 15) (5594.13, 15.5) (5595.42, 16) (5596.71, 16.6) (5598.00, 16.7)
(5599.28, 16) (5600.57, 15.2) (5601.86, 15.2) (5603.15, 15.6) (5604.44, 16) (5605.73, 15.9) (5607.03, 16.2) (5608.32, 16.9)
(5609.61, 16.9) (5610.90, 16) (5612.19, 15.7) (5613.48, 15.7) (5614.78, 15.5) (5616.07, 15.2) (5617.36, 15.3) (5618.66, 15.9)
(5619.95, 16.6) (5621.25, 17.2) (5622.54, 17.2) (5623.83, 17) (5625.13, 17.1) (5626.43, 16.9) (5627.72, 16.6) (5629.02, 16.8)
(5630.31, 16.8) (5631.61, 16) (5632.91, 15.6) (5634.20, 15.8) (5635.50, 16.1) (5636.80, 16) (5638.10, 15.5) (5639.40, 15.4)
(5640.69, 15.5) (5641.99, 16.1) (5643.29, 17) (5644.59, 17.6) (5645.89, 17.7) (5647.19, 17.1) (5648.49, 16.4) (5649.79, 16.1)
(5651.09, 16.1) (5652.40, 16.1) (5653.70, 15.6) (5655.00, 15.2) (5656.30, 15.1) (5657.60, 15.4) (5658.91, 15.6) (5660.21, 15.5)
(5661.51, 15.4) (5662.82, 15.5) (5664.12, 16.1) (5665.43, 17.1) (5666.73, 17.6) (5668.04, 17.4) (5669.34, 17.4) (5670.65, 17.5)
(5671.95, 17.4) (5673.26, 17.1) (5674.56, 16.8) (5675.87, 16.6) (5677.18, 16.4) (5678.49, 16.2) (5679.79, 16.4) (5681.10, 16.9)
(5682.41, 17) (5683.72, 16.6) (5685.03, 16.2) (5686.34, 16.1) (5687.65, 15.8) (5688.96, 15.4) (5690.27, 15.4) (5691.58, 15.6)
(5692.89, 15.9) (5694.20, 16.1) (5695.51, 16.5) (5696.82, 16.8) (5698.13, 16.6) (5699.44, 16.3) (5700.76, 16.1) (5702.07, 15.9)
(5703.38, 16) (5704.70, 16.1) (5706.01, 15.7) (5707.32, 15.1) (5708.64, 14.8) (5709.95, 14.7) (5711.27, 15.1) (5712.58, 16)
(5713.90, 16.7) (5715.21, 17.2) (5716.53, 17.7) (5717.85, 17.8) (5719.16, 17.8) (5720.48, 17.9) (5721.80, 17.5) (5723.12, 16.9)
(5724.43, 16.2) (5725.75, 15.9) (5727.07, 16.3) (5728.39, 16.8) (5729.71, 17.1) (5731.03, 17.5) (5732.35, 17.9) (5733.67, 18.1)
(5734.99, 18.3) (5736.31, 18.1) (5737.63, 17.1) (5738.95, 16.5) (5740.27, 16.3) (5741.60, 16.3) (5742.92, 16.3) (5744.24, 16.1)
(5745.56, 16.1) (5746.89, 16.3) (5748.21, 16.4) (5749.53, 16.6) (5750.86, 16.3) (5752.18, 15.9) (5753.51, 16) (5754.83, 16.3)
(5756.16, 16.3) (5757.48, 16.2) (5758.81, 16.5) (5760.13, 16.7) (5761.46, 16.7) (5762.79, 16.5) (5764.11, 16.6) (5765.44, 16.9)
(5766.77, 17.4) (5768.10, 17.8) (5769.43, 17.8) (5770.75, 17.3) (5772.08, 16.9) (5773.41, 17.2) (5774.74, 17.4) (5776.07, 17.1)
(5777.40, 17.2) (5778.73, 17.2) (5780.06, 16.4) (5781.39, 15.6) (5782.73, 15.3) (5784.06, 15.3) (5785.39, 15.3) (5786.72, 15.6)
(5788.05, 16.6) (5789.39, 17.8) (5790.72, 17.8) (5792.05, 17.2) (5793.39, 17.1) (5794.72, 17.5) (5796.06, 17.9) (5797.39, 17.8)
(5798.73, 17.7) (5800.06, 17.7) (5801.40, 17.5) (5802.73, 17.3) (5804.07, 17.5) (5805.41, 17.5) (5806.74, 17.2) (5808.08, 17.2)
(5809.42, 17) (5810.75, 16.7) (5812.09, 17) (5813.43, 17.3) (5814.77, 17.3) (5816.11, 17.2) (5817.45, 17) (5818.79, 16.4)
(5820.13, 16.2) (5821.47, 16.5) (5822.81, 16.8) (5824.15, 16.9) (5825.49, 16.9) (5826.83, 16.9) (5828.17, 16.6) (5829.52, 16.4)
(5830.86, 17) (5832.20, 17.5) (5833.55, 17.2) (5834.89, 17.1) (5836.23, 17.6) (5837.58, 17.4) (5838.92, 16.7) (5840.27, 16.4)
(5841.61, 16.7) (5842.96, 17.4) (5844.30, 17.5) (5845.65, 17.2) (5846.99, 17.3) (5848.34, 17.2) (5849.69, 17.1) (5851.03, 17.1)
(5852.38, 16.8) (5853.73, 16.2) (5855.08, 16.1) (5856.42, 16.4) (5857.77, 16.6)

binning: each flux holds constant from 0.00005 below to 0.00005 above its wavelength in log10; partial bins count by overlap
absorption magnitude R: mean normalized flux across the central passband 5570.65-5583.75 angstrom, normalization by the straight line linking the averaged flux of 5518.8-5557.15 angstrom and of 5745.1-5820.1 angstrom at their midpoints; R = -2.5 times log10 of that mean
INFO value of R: 0.08 mag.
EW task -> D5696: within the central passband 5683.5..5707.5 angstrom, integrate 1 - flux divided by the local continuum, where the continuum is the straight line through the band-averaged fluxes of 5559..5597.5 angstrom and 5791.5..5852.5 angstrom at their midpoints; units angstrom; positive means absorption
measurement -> 0.3 angstrom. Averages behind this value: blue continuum 15.3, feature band 16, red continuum 17.1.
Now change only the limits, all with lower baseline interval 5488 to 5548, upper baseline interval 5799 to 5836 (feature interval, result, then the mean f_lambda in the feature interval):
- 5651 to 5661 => 0.6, 15.5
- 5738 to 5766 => 0.8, 16.4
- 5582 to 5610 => 1.6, 15.5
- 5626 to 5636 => 0.1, 16.3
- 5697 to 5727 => 0.7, 16.4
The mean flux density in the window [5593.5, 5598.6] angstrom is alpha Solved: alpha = 16.2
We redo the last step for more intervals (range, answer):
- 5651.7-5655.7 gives 15.6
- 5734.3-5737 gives 18.2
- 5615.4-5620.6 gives 15.8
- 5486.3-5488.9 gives 16.8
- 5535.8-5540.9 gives 15.9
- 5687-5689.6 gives 15.6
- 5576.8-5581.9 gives 15.7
